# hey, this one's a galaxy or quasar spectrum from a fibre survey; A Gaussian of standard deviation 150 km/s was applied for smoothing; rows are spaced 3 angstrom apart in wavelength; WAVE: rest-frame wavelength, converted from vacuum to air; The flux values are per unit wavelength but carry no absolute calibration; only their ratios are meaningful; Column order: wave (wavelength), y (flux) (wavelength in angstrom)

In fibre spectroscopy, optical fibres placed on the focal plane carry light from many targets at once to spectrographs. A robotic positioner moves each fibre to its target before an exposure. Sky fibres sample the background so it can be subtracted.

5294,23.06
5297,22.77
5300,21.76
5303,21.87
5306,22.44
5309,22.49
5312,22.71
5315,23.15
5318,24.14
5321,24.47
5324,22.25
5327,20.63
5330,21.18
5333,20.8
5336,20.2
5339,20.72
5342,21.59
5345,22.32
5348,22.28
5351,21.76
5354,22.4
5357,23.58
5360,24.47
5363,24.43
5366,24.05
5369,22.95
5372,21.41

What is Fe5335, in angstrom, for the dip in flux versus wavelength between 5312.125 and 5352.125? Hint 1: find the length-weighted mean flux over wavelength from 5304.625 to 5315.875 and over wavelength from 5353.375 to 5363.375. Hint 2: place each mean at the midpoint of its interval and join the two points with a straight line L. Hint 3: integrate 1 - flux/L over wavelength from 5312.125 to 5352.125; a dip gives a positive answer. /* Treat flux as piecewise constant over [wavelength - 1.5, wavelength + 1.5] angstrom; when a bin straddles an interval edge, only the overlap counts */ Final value 2.02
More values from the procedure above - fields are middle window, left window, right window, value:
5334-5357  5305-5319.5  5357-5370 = 1.9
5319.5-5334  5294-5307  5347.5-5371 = 0.5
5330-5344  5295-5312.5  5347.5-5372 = 1.2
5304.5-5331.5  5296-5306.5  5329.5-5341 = -1.5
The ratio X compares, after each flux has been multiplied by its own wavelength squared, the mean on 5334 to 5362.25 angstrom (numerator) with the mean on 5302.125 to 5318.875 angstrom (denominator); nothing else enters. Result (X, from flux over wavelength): 0.99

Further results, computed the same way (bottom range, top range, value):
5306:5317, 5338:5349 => 0.97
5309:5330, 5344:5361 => 1.01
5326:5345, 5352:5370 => 1.14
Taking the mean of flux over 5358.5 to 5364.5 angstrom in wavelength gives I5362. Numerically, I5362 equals 24.4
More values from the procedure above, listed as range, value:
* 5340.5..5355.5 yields 22.1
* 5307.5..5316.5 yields 22.8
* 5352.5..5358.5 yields 23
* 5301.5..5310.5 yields 22.3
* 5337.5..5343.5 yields 21.2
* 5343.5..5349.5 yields 22.3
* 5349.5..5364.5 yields 23.3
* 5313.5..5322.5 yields 23.9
